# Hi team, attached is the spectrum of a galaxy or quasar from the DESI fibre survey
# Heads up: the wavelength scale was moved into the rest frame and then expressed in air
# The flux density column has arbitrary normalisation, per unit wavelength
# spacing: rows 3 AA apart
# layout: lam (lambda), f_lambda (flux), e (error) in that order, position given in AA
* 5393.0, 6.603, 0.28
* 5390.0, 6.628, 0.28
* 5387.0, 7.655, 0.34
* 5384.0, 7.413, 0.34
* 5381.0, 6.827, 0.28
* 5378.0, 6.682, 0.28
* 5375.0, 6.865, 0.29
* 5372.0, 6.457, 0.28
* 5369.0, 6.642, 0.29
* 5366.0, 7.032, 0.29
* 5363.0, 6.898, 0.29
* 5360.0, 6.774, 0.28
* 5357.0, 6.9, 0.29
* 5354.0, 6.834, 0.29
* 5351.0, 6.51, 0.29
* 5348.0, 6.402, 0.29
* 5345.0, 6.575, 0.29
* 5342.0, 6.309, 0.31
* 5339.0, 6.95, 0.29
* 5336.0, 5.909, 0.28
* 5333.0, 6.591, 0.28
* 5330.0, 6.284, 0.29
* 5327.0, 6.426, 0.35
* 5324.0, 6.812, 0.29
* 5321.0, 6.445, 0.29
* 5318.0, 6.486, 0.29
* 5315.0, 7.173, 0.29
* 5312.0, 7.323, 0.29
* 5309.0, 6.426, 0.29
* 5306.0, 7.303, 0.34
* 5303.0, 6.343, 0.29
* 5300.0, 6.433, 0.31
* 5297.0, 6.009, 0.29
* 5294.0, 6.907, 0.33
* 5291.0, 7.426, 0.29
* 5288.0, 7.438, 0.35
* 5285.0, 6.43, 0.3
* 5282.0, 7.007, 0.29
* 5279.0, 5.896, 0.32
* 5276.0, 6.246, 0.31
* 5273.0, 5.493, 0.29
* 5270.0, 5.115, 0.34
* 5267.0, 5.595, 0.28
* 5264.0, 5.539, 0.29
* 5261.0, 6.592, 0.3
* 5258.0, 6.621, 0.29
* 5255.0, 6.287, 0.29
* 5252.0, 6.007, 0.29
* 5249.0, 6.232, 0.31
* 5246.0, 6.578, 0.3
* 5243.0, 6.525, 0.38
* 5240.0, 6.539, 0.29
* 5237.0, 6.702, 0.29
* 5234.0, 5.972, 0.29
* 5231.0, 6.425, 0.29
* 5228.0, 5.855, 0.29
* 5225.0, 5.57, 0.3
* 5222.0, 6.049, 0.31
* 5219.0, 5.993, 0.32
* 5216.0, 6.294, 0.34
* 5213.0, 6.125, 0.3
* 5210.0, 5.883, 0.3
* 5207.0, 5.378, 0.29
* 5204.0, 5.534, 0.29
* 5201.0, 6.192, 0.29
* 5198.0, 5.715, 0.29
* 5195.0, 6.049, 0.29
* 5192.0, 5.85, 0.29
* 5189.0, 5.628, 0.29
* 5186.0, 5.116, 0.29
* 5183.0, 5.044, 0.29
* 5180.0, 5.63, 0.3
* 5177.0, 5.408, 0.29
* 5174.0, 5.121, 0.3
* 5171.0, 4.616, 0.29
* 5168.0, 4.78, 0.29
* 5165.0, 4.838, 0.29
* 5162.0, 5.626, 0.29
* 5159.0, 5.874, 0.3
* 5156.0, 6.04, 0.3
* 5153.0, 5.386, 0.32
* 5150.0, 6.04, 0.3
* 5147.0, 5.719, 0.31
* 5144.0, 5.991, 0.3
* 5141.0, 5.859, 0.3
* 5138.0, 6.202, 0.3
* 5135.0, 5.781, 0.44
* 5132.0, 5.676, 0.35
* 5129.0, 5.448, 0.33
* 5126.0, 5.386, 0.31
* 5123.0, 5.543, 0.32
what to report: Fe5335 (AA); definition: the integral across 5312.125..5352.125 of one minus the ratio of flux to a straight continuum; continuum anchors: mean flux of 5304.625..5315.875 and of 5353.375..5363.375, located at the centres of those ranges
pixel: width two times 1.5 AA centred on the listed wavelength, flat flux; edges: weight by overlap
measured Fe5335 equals 2.31 AA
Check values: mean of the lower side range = 7.05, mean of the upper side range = 6.85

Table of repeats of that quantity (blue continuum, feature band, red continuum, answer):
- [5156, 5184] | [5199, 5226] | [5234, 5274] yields -0.9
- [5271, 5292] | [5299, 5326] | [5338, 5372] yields -0.7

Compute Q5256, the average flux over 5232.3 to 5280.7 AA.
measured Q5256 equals 6.13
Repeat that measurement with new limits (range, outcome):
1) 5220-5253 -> 6.22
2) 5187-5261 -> 6.09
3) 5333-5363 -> 6.59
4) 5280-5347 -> 6.67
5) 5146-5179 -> 5.4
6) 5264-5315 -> 6.46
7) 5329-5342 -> 6.42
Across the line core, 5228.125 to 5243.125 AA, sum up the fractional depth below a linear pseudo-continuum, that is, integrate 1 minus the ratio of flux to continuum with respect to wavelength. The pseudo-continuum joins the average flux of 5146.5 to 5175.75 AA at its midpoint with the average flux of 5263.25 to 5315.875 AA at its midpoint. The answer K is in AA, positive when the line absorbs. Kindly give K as -0.90 AA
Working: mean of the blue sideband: 5.39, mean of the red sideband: 6.45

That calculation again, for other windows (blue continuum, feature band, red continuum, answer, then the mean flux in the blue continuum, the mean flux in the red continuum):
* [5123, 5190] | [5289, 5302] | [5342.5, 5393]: -0.7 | 5.51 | 6.8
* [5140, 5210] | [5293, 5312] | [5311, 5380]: -0.7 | 5.55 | 6.66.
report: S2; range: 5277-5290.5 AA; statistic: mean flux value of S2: 6.73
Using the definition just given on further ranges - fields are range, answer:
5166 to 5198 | 5.33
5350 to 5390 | 6.88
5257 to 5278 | 5.87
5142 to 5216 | 5.58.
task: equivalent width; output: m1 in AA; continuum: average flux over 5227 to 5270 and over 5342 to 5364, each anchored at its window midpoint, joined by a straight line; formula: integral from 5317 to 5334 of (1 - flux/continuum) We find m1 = 0.1 AA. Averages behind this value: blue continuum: 6.21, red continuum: 6.67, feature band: 6.51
